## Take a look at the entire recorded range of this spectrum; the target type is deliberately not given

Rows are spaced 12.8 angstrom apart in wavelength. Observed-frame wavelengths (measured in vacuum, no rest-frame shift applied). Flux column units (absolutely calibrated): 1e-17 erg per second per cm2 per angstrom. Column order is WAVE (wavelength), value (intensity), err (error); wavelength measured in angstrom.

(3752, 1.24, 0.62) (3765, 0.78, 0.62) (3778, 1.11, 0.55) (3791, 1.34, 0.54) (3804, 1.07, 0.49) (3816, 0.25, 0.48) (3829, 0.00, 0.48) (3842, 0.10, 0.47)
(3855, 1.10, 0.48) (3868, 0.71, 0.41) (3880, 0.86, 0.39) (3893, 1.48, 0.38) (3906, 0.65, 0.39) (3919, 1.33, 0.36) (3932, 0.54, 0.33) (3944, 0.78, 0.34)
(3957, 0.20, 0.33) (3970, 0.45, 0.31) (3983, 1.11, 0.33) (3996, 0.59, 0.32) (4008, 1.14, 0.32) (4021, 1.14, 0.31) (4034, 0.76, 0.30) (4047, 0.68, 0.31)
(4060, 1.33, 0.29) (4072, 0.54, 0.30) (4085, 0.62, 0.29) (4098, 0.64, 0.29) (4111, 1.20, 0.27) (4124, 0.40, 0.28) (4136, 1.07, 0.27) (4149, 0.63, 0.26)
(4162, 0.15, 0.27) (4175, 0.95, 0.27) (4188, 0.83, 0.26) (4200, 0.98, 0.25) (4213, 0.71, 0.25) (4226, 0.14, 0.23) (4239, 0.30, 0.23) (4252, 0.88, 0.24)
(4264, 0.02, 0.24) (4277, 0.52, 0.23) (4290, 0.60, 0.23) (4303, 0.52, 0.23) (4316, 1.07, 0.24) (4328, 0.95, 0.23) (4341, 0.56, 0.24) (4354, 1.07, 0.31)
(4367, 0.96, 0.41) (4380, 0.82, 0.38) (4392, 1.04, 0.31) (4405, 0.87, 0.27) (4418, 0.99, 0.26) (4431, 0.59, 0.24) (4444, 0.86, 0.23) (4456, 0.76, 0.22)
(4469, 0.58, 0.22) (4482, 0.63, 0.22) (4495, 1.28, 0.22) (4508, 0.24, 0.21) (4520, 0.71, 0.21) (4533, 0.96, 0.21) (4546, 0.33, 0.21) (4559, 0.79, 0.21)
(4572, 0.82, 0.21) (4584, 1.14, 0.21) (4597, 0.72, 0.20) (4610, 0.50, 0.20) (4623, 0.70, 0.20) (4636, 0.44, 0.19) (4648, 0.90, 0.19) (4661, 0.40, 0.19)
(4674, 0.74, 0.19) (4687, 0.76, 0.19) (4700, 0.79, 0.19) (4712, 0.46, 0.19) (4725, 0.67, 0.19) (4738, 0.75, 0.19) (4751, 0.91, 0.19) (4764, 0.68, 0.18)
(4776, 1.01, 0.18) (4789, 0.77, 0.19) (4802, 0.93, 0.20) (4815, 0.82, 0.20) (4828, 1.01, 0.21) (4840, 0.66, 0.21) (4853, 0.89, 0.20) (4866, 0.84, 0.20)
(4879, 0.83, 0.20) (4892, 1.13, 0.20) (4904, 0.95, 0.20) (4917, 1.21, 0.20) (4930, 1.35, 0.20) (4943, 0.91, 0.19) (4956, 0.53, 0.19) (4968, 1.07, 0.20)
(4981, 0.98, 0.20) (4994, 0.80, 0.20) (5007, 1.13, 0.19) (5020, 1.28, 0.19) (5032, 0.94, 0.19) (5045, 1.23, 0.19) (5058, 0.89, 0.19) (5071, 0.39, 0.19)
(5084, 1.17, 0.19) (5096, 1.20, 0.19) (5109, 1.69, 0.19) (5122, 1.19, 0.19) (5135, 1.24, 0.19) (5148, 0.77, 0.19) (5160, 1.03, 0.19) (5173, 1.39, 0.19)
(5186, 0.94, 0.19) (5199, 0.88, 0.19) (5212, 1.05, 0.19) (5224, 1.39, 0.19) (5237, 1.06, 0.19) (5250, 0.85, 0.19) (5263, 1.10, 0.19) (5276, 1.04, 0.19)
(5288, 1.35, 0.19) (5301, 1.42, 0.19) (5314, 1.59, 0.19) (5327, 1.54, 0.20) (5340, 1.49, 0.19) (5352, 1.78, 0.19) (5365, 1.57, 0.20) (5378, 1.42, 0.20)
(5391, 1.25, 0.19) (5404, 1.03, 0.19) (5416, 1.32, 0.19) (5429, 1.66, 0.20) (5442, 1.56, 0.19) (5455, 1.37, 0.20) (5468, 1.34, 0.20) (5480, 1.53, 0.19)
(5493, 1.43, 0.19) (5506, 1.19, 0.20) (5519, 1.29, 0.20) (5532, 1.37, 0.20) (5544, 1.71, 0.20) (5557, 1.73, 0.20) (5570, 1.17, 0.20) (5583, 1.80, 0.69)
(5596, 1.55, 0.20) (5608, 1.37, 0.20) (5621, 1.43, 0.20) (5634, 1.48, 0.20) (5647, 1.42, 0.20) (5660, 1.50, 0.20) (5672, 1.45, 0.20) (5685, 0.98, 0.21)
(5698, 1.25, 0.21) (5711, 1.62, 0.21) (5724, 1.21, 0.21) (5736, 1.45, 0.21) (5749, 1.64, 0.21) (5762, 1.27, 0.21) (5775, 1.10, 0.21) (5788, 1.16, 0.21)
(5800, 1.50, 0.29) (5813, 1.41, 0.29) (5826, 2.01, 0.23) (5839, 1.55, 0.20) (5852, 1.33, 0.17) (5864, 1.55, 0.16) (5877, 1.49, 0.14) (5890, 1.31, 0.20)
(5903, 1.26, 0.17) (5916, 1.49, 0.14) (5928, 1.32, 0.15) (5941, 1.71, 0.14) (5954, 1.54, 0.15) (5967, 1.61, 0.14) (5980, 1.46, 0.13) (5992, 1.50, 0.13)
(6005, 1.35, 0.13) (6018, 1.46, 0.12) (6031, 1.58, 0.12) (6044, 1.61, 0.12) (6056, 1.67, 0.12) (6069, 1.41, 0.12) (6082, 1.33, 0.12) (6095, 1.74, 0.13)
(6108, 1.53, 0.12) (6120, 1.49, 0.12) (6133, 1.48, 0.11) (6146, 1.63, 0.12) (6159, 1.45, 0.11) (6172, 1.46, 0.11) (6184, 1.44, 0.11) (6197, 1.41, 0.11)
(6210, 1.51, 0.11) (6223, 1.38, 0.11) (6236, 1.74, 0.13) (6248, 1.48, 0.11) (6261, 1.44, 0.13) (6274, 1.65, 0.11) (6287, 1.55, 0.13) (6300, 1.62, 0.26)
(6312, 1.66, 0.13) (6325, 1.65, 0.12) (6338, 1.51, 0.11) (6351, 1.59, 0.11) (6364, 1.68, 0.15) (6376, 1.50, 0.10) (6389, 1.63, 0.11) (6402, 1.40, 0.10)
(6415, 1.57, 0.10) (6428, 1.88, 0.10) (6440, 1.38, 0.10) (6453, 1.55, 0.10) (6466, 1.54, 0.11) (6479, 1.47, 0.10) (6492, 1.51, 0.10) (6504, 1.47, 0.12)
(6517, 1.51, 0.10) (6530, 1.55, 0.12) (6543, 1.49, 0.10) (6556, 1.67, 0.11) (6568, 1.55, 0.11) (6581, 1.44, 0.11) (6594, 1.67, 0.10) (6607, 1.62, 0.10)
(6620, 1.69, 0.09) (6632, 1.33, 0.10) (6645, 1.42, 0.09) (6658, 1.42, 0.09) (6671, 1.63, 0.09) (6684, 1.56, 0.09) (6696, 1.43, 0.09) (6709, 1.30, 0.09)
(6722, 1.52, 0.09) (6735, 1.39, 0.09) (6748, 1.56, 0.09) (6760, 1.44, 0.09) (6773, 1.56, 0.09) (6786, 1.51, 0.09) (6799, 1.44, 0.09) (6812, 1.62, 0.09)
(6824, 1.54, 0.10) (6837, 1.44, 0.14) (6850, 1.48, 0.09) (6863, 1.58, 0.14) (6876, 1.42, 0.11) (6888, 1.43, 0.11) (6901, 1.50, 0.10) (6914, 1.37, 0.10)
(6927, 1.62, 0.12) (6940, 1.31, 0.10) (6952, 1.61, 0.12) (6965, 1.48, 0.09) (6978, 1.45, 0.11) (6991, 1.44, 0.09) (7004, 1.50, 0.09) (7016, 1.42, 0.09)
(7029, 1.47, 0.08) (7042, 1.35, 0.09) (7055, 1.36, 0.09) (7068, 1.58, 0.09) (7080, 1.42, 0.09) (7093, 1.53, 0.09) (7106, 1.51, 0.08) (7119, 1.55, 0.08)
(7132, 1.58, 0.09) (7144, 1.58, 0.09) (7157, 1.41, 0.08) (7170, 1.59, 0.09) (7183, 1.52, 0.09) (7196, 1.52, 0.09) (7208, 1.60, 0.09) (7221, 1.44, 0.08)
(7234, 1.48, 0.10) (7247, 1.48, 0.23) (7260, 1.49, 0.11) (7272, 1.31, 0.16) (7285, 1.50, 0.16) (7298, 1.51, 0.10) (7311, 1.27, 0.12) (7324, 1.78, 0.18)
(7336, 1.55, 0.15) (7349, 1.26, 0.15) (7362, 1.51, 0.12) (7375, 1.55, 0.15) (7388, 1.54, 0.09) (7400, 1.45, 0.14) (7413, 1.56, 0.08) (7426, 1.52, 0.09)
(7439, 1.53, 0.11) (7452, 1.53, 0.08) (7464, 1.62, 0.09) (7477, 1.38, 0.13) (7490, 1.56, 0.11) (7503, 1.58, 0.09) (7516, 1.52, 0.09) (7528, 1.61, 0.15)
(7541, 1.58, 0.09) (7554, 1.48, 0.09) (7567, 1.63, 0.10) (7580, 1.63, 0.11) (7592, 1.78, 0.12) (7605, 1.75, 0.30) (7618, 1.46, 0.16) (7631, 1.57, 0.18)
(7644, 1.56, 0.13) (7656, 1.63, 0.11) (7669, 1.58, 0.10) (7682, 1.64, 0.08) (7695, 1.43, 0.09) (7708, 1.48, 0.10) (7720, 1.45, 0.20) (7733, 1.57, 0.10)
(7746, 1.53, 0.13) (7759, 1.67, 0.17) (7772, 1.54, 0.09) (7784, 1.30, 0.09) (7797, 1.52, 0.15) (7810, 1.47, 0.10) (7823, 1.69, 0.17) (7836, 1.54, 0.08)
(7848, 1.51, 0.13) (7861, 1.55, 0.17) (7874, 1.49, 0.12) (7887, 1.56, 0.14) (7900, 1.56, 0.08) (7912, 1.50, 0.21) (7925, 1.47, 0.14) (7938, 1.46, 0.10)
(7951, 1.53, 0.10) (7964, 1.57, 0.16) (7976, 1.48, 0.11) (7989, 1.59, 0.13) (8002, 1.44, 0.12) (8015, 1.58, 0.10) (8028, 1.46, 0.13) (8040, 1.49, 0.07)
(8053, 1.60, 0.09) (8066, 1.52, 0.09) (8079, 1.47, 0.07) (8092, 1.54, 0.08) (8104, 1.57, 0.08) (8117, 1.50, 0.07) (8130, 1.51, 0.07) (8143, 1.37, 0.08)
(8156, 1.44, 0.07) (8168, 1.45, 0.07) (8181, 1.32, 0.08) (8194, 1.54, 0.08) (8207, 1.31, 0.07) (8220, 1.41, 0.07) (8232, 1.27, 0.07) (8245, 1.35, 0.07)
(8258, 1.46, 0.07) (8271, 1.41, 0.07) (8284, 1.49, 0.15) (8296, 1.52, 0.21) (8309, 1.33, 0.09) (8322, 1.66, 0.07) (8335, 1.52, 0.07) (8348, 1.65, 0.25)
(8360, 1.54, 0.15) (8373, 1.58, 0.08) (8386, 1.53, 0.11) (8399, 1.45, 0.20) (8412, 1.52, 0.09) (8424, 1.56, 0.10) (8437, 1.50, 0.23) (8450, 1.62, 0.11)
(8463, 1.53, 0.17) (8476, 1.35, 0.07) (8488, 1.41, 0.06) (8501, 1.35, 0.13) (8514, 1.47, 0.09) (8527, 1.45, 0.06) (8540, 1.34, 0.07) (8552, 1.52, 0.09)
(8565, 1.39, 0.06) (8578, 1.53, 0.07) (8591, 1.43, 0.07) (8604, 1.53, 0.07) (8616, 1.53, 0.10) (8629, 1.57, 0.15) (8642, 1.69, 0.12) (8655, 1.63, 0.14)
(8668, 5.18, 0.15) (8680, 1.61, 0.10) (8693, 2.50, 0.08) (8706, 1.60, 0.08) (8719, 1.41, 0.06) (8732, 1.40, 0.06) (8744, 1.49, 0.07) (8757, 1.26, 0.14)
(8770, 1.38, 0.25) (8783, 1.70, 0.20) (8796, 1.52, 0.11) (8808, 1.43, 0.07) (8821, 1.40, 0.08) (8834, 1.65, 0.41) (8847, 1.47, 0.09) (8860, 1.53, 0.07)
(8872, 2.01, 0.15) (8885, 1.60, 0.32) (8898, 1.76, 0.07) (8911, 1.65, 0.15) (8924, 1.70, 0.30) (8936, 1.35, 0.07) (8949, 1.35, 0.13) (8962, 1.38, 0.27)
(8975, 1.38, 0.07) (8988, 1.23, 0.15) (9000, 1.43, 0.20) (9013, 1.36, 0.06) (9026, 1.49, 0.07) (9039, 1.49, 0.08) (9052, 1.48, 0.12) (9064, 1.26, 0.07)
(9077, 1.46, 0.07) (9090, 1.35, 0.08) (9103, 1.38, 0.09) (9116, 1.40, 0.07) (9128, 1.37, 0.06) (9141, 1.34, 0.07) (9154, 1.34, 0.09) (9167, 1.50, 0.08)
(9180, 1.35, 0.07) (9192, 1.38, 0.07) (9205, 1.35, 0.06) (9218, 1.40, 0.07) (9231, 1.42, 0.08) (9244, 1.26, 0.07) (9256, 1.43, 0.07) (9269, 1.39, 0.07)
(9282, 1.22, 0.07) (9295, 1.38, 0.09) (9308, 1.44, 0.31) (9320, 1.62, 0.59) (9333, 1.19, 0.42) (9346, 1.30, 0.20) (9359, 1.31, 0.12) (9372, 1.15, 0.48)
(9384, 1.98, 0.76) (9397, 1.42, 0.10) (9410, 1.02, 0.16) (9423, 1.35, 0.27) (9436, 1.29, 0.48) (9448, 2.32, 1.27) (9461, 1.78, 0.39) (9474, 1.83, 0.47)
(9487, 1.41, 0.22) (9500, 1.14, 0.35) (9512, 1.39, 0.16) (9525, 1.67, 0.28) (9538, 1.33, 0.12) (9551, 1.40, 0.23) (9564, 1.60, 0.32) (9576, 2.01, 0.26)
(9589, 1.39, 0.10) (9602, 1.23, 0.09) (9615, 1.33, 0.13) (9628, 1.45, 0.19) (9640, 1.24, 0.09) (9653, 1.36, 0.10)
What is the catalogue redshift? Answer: 0.32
